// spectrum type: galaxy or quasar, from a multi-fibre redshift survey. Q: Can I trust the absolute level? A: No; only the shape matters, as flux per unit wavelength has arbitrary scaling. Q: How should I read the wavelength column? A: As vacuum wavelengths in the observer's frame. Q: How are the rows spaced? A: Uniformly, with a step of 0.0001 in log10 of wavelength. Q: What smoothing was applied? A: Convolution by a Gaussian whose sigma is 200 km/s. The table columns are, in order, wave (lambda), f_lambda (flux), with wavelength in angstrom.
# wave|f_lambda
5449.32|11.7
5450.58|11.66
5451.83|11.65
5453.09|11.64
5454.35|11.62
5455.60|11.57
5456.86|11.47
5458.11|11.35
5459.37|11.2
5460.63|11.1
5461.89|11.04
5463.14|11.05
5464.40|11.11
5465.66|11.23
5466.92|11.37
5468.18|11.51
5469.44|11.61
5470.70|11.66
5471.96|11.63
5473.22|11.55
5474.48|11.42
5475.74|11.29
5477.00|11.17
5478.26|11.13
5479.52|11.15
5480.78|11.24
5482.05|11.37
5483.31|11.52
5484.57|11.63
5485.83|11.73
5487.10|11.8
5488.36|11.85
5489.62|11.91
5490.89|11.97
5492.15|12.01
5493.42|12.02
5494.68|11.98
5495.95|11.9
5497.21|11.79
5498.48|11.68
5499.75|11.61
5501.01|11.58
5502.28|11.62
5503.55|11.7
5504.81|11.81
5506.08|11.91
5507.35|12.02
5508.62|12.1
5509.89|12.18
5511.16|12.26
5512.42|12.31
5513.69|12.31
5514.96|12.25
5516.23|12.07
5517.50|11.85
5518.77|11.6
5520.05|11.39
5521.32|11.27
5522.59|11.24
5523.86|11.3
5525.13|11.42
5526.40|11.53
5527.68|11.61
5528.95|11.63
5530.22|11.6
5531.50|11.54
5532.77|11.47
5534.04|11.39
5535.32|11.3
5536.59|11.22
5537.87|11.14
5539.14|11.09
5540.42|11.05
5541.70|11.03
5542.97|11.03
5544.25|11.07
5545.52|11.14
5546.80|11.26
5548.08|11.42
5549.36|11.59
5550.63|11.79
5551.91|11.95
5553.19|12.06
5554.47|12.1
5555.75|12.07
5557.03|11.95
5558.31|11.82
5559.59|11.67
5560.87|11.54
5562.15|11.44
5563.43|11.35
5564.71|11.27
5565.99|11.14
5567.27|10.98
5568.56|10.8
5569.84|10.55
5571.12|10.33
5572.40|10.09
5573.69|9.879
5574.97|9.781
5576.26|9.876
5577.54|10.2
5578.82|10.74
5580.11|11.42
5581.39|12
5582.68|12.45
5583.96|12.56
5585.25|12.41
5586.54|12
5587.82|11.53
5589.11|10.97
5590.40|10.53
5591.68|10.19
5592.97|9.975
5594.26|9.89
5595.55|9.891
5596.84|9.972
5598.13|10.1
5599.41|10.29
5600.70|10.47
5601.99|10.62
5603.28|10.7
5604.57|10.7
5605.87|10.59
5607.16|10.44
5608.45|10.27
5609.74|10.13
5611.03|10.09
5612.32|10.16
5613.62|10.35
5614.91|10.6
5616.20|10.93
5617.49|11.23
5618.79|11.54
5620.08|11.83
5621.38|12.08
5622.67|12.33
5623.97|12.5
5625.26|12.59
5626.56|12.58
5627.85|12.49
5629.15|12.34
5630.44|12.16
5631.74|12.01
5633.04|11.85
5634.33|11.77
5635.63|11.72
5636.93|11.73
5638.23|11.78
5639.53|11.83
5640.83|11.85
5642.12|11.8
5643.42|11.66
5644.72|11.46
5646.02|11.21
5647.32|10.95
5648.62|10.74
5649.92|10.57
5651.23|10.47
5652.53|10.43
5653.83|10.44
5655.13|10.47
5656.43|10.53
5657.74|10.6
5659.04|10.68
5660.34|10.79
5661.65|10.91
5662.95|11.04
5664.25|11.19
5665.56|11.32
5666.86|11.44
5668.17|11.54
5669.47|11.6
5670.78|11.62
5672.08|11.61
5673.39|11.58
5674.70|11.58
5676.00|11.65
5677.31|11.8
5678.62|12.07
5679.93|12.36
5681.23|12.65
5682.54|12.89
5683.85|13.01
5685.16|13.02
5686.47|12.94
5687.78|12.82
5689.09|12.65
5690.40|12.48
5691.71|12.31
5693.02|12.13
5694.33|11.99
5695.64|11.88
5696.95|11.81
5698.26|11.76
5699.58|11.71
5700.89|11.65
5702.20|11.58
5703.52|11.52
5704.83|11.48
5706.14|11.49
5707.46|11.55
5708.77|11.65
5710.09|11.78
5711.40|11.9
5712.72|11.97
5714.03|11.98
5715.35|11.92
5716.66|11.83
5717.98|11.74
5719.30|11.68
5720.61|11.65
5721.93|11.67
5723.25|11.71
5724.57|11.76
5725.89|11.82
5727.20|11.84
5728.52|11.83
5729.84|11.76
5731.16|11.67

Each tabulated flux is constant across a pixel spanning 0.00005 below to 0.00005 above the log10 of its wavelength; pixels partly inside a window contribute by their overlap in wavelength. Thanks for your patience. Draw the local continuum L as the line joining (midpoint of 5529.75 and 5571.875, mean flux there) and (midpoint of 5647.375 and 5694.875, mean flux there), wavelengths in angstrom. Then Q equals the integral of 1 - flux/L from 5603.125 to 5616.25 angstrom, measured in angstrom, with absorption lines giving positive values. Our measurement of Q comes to 1.2 angstrom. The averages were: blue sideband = 11.4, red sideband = 11.6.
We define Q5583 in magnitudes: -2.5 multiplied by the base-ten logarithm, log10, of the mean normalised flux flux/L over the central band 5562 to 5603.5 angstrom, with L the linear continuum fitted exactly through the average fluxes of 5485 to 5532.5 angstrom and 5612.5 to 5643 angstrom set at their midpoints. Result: 0.096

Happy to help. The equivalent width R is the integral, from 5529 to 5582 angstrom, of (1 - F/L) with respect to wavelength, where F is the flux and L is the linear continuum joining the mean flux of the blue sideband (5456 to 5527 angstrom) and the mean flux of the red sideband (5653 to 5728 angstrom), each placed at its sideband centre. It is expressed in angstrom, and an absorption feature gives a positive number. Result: 2.1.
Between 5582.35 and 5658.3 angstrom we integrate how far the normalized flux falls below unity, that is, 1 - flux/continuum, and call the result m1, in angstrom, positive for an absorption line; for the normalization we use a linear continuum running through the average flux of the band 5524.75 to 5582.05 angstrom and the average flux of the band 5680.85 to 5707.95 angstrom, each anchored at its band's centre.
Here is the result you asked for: 3.3 angstrom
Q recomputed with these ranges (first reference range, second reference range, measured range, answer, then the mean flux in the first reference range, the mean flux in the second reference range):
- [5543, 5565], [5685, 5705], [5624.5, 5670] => 2.1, 11.6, 12.1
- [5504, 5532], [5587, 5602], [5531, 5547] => 0.3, 11.8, 10.4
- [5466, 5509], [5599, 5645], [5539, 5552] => 0.3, 11.6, 11.4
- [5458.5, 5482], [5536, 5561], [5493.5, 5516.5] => -1.1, 11.3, 11.5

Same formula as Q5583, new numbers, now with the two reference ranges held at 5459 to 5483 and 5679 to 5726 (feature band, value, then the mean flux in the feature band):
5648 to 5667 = 0.11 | 10.8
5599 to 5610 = 0.12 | 10.5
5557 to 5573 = 0.05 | 11.1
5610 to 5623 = 0.07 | 11.1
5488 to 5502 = -0.04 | 11.8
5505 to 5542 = -0.01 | 11.6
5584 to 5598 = 0.09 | 10.8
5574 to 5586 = 0.04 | 11.2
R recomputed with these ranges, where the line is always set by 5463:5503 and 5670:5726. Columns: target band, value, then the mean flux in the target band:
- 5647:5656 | 1.0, 10.6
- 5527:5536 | 0.1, 11.5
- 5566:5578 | 1.4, 10.3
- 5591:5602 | 1.5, 10.1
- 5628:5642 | -0.1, 11.9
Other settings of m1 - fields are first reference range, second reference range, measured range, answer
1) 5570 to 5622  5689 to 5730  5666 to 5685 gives -0.8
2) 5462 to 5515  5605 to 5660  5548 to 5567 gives -0.3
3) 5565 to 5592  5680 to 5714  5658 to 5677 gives 0.8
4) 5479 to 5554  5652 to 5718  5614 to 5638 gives -0.4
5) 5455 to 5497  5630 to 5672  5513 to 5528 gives -0.3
